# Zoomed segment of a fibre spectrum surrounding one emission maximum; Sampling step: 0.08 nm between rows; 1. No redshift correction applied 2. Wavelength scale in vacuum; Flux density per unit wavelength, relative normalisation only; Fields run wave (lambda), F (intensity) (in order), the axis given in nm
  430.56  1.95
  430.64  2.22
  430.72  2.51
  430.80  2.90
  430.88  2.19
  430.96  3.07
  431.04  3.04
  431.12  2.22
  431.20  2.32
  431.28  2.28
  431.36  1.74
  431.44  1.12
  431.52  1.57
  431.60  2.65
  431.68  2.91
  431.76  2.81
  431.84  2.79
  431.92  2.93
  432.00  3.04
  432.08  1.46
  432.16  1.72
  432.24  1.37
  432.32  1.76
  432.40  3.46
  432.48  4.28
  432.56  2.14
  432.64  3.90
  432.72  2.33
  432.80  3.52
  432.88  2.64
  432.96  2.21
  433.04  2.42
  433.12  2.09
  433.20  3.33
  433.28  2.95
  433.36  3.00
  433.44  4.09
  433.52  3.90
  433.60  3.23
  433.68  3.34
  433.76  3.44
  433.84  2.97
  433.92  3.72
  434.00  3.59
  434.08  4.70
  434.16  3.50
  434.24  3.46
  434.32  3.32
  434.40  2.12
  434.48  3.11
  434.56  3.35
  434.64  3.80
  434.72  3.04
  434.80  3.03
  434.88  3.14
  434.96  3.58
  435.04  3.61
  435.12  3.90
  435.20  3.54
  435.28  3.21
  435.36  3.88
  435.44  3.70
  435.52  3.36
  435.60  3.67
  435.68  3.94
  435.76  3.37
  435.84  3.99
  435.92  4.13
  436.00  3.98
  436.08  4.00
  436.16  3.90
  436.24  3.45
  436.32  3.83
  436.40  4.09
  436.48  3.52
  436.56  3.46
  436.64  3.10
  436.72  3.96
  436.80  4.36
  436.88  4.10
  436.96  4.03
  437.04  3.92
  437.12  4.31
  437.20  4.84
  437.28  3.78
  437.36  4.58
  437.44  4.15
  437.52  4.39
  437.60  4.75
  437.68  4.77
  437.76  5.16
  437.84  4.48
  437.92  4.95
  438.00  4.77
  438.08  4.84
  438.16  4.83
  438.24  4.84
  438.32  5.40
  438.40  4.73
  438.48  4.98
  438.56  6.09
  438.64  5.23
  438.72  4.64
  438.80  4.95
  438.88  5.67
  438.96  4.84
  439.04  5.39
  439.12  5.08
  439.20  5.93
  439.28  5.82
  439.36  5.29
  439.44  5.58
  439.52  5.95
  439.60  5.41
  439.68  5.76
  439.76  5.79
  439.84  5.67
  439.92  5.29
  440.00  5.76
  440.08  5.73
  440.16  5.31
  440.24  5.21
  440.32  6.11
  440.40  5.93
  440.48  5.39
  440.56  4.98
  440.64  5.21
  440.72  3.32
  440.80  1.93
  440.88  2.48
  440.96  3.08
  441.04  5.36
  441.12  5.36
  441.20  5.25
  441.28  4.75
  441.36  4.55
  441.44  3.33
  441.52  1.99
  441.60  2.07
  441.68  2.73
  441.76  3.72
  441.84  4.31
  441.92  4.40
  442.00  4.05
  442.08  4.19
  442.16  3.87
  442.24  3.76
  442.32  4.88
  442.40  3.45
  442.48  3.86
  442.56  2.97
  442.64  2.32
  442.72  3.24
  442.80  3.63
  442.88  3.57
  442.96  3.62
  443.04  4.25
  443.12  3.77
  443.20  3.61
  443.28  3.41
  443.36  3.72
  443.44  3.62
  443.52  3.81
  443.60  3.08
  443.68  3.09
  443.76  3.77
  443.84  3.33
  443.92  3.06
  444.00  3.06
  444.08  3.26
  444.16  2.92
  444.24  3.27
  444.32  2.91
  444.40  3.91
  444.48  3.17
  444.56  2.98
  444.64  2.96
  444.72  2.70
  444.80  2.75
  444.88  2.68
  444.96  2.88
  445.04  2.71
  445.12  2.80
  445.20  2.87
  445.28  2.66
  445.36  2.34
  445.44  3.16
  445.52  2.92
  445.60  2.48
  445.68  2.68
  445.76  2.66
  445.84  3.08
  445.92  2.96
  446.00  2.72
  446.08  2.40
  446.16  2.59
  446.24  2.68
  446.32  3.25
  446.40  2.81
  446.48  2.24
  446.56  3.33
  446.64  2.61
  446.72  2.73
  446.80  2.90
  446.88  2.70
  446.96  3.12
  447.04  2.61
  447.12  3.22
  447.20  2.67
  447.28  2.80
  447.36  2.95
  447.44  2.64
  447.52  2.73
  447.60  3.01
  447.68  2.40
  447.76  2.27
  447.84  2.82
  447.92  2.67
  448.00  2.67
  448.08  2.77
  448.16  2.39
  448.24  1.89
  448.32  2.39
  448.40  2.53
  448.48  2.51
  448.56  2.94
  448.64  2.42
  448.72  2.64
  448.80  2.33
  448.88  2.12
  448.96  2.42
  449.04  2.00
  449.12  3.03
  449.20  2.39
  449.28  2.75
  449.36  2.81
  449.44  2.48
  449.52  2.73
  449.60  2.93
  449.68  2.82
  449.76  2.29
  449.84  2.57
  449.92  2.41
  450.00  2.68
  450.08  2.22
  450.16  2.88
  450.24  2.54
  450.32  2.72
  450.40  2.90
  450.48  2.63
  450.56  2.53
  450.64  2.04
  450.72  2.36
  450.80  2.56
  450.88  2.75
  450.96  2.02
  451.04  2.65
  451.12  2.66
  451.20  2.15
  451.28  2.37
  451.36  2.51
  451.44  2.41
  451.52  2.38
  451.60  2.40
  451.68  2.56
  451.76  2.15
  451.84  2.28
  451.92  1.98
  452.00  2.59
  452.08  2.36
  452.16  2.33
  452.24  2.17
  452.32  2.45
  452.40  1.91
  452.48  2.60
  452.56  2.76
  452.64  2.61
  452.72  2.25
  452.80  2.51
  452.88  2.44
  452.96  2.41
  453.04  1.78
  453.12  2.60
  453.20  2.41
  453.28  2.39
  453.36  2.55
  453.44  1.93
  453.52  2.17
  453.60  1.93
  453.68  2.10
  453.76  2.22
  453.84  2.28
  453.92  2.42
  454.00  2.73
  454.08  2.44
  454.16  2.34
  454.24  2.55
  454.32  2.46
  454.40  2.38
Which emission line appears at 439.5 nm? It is C IV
